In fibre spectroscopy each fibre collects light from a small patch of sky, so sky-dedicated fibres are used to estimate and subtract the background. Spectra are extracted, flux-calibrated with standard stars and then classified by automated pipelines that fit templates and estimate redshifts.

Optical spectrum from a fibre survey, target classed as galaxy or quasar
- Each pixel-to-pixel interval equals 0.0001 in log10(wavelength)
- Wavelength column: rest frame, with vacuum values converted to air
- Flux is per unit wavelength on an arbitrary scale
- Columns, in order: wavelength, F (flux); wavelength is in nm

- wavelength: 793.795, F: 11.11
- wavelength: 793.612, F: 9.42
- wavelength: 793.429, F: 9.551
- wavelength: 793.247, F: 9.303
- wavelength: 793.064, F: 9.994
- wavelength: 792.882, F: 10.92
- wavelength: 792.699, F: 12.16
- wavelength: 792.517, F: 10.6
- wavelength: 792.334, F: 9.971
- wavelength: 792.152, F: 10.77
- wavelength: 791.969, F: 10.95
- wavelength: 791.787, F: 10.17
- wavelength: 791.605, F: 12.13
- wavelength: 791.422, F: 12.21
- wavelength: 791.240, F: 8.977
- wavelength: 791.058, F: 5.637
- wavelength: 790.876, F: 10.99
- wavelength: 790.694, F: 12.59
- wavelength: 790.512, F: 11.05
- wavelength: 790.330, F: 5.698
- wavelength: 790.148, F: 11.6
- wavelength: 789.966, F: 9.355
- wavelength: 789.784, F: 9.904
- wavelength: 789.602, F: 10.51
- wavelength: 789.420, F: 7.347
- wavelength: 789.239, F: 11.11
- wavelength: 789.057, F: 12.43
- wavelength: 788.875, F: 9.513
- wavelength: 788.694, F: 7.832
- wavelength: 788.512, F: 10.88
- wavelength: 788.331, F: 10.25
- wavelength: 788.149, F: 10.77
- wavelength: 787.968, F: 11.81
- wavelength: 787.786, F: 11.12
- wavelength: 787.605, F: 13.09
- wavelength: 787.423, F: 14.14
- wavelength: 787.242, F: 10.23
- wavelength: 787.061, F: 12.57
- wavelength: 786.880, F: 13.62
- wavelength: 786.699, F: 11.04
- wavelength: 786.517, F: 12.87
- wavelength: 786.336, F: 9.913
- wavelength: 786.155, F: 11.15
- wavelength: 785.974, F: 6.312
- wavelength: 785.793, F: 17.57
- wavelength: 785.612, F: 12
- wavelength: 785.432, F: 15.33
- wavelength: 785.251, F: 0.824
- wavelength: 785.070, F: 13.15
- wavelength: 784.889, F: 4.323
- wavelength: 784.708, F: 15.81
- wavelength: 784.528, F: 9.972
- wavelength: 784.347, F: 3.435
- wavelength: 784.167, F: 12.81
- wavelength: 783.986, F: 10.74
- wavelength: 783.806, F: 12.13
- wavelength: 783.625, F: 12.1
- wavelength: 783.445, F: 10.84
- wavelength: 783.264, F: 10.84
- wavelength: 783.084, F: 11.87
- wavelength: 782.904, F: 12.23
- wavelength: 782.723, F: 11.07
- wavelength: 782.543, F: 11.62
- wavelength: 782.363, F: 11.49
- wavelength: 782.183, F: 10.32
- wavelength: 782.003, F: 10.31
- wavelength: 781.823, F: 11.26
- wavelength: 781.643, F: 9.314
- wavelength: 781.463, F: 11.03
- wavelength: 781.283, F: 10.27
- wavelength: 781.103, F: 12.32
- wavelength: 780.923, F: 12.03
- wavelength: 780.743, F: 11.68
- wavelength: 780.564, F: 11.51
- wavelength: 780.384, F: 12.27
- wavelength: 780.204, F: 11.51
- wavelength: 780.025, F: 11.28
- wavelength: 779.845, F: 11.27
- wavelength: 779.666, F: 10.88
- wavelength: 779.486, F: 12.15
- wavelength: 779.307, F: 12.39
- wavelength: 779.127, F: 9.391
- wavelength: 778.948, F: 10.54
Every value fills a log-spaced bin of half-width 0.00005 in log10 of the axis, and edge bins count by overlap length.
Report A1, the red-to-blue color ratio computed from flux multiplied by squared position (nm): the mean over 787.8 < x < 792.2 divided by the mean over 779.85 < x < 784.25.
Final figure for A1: 0.92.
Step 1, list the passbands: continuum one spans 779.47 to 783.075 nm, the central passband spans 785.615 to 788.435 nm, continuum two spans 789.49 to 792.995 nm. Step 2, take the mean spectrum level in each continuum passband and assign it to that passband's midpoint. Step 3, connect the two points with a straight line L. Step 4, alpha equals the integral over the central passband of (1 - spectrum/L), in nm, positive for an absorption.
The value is -0.275 nm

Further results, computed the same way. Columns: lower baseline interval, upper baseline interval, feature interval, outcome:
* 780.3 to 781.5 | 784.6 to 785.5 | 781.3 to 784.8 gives -0.12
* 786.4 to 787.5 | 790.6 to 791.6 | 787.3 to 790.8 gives 0.22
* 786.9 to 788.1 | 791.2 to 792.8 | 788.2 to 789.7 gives 0.23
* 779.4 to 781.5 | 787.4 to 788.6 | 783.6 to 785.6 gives 0.26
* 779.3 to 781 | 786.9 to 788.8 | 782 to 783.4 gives 0.04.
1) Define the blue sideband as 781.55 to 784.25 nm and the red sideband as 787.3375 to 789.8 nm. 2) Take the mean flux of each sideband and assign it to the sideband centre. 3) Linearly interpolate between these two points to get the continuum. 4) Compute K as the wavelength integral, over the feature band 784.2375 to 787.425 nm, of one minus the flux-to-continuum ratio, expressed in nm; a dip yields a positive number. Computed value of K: 0.08 nm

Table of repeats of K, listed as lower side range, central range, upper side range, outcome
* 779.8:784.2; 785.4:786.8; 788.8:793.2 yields -0.13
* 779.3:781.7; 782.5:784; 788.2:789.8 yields -0.08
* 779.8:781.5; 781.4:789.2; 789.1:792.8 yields -0.03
